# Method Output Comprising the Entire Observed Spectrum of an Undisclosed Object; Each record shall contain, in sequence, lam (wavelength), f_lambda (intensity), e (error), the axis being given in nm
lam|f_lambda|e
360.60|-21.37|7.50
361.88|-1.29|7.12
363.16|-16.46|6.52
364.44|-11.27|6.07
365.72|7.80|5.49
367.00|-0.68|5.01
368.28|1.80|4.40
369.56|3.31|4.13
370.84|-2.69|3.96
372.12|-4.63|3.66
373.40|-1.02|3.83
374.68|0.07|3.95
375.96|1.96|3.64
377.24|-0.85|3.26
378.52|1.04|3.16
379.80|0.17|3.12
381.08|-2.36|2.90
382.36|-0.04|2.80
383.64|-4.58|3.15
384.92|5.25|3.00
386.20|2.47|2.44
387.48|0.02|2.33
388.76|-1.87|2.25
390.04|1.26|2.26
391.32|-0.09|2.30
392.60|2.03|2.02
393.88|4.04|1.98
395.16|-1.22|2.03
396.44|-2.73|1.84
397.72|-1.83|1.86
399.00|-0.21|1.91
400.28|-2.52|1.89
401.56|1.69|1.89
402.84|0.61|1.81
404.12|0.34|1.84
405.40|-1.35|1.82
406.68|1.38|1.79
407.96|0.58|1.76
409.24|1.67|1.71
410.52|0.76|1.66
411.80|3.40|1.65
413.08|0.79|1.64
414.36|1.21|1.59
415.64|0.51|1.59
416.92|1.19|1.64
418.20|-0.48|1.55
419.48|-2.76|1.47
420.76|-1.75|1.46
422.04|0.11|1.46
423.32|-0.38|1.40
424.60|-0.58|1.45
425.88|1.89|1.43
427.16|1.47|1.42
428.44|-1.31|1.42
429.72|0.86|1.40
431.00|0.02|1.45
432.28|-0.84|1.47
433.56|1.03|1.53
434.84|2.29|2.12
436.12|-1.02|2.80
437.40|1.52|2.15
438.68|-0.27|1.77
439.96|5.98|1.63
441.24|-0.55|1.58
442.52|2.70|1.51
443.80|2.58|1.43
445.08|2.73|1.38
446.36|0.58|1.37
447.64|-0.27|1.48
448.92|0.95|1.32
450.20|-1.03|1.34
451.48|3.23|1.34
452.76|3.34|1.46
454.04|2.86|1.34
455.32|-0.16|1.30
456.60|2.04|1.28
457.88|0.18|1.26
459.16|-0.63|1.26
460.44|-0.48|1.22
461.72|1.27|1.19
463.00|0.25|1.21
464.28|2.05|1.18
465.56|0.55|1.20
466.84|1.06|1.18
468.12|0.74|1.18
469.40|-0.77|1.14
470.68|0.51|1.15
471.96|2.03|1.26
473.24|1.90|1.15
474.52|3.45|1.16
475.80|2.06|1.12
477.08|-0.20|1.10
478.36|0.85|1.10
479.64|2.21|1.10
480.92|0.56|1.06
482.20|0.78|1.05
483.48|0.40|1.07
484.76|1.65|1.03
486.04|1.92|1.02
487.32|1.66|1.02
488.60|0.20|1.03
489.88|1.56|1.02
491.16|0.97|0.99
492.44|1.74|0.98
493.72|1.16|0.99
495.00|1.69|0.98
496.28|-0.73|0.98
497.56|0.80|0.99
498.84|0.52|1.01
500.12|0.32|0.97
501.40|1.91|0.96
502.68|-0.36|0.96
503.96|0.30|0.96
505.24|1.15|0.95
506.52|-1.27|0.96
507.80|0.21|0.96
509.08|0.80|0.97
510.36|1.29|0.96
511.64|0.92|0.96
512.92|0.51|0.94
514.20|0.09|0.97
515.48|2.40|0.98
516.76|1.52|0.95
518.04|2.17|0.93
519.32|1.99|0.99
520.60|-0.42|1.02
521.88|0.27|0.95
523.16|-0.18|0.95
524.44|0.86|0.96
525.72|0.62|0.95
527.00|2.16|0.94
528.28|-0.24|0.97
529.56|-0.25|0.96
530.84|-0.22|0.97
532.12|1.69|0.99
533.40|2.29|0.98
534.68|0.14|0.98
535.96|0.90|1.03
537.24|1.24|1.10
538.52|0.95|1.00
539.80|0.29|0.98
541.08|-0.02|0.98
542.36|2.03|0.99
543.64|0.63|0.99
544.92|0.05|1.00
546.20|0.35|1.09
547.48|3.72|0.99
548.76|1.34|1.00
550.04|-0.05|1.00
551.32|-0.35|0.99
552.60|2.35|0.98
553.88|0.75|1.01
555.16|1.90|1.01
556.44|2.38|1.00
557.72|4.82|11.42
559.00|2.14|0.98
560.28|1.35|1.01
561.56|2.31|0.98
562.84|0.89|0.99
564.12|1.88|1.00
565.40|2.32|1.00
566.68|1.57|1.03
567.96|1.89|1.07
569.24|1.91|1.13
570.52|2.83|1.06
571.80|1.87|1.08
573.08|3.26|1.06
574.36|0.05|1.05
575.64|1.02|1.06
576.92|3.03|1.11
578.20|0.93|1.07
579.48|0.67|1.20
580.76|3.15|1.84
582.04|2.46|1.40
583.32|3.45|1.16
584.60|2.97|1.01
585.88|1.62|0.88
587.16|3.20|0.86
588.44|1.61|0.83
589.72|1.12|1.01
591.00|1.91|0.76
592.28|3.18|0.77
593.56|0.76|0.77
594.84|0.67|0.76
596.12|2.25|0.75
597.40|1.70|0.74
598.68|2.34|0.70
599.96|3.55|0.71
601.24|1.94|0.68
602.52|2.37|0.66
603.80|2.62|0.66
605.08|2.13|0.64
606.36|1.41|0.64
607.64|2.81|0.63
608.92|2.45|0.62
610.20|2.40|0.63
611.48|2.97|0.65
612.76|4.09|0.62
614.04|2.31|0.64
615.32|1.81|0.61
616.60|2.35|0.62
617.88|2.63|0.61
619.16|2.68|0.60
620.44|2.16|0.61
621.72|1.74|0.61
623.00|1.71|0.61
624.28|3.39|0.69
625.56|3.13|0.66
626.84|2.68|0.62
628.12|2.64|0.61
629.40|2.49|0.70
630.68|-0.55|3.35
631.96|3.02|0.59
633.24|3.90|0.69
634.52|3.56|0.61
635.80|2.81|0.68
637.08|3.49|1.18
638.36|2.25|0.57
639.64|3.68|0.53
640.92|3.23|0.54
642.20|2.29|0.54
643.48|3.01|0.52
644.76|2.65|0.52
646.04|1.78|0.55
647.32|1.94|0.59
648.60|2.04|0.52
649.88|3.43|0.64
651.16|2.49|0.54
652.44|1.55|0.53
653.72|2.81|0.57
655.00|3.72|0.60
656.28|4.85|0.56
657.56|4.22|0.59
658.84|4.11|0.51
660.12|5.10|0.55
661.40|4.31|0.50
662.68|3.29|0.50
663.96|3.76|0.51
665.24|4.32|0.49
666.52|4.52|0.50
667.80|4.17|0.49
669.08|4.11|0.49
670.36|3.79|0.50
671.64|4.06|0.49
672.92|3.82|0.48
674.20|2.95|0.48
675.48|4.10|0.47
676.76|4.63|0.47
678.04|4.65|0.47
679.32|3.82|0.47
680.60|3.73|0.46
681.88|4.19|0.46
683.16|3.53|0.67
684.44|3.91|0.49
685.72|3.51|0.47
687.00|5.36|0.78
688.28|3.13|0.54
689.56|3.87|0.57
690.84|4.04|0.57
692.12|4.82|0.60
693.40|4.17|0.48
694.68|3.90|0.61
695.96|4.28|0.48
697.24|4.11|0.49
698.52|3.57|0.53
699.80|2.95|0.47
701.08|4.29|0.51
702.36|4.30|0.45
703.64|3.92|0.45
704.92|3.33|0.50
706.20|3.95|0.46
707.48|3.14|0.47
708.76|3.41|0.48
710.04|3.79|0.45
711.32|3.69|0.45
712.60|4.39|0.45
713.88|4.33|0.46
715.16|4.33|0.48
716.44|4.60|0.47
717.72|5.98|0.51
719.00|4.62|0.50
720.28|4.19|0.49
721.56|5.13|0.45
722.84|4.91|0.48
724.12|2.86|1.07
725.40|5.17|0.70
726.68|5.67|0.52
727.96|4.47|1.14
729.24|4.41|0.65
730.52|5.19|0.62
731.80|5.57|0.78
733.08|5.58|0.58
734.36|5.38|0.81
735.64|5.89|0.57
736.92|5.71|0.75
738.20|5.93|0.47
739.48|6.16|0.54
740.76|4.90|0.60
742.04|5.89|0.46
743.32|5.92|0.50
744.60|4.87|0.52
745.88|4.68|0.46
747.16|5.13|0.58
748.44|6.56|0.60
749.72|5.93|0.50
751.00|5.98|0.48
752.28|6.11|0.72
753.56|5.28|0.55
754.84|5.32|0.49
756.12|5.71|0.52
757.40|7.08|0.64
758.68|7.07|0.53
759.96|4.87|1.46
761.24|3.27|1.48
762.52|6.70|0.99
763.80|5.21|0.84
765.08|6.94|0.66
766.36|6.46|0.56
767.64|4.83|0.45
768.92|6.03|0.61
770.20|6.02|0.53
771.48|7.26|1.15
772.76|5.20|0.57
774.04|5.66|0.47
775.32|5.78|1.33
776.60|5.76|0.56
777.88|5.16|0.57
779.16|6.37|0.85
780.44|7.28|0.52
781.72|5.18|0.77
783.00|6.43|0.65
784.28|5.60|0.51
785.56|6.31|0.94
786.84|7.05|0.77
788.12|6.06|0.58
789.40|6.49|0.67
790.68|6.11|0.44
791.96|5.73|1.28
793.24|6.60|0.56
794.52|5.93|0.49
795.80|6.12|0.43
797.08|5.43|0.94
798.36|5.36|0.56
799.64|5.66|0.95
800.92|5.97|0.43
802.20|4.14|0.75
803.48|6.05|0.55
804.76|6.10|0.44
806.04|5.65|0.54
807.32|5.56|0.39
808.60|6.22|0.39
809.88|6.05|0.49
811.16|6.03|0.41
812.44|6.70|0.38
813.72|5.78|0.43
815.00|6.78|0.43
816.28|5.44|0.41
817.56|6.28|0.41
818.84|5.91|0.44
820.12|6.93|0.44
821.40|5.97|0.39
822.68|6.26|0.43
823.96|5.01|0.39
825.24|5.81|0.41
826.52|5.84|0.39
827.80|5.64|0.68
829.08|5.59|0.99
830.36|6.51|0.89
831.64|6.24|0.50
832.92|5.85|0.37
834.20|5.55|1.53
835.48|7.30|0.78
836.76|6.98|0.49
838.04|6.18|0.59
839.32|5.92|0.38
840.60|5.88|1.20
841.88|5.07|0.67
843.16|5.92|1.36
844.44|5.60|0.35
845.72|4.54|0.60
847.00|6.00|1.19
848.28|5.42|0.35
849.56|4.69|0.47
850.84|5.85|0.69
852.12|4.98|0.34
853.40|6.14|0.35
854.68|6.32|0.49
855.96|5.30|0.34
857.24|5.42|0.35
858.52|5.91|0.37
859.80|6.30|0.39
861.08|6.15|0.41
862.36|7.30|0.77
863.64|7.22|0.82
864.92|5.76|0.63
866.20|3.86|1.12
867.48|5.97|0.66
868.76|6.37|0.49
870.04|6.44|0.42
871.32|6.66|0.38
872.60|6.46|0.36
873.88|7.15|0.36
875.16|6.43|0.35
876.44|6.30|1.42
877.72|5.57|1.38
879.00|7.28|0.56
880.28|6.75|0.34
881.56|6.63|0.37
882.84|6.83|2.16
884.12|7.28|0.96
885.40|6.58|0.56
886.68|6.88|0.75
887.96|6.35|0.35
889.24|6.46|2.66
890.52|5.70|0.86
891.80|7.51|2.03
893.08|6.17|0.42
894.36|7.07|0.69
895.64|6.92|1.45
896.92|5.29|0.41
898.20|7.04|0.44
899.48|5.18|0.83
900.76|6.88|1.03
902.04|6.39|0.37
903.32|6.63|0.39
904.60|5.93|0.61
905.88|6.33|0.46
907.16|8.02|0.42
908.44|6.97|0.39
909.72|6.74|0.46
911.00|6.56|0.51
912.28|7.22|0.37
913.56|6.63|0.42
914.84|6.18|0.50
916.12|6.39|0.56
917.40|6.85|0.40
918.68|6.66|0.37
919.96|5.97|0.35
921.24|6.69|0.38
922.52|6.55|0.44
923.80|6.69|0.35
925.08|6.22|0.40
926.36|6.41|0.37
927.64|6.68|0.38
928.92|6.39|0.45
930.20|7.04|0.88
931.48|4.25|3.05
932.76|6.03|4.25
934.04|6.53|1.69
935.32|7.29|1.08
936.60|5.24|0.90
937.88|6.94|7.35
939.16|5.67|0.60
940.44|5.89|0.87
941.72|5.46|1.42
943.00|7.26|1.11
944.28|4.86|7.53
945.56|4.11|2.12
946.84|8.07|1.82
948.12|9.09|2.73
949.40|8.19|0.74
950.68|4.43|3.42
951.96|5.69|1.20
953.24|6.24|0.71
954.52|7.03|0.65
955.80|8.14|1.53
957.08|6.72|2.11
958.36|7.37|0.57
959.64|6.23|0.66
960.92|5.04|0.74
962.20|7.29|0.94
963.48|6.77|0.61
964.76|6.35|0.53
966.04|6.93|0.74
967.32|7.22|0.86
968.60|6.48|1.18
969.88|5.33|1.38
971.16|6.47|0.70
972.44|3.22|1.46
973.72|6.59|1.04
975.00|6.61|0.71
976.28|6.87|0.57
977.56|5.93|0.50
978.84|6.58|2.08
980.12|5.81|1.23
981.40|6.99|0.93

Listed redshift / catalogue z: 0.64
